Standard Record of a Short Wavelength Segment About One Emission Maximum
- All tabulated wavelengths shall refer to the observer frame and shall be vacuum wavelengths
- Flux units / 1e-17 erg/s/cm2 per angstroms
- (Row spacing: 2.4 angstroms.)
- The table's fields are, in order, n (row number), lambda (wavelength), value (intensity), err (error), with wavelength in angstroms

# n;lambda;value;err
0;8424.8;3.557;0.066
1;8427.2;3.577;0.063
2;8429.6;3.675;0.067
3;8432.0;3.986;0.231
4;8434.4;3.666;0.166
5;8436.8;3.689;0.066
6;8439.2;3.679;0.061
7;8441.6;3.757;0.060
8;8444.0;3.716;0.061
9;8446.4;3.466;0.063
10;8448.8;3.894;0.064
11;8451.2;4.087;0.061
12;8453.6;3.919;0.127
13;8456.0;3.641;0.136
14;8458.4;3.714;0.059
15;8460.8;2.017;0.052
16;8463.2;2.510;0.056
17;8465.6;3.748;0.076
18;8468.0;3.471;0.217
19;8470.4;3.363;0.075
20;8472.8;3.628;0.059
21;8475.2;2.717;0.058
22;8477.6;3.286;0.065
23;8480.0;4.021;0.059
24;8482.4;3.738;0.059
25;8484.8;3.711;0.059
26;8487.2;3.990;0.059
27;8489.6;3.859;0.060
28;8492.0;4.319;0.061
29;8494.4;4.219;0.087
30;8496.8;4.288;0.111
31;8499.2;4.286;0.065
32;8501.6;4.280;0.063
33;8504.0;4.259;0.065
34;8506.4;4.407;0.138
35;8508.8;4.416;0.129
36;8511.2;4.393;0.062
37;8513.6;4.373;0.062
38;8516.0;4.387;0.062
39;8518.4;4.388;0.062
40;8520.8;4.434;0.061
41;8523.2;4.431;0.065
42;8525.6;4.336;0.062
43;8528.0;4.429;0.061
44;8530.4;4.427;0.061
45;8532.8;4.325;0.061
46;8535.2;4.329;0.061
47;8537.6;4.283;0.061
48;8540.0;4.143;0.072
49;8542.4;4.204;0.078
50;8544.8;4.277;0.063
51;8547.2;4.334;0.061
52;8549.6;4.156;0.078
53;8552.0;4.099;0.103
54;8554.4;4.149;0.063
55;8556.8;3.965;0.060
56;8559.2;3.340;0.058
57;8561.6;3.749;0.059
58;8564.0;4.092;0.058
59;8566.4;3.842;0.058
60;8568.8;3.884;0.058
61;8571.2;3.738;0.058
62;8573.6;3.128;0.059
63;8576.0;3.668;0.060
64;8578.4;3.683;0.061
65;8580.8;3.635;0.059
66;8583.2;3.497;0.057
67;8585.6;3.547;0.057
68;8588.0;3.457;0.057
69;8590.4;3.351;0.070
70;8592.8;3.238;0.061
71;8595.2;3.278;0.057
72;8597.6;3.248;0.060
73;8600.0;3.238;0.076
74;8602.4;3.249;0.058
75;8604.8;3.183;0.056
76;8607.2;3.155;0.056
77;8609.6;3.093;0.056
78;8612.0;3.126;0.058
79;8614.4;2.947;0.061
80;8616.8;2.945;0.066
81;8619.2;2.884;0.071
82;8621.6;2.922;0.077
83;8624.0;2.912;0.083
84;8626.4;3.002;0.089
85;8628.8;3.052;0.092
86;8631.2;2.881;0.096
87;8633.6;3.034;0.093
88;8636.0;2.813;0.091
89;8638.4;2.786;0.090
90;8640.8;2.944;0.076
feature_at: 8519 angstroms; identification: C IV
